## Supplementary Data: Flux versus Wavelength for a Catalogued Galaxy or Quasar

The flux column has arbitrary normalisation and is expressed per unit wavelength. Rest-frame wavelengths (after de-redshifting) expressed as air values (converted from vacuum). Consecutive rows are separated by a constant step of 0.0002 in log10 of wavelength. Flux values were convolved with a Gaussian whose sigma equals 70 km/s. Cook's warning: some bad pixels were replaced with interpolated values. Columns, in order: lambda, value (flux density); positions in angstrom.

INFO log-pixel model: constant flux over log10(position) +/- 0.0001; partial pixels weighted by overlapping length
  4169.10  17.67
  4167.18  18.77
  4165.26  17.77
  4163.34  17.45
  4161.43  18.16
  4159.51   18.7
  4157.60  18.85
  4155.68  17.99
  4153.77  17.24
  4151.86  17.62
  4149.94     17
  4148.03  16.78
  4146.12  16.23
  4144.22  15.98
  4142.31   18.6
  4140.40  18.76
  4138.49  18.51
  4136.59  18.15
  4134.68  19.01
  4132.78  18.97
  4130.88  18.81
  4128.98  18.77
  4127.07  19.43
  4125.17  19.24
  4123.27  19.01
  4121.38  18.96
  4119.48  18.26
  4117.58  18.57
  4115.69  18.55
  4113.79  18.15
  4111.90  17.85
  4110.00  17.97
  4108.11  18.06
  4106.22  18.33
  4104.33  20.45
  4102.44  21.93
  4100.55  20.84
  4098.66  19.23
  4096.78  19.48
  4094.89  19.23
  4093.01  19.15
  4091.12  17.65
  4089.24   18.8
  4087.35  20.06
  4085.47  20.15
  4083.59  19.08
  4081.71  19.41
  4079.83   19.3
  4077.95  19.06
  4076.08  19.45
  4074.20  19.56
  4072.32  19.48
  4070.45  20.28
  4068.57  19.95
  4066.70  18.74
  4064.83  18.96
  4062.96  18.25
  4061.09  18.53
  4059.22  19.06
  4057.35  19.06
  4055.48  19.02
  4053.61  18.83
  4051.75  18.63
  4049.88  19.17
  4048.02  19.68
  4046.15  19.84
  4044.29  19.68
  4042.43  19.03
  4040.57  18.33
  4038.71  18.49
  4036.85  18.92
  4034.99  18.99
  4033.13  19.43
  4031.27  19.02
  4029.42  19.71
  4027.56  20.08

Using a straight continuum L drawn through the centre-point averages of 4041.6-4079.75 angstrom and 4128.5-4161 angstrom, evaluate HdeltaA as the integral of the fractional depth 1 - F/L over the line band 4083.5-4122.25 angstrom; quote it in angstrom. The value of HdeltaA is -1.00 angstrom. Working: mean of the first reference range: 19.2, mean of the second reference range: 18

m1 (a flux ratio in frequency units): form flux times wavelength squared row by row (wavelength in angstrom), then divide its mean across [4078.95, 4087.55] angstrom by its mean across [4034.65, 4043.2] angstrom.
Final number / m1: 1.1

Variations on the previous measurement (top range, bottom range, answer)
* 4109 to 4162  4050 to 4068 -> 1.00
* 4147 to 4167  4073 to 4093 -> 0.96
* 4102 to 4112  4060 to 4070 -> 1.03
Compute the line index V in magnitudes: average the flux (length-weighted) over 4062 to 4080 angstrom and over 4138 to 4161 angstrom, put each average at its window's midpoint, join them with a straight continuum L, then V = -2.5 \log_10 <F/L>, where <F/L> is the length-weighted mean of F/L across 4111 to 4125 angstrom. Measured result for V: -0.012 mag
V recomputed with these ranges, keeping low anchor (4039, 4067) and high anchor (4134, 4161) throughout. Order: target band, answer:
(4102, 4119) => -0.03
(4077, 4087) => -0.05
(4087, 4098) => -0.03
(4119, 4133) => -0.05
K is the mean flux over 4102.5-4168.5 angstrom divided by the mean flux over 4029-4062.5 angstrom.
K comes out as 0.96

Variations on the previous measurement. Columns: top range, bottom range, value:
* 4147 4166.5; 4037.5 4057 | 0.93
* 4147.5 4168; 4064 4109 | 0.92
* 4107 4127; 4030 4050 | 0.97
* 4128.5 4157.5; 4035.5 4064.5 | 0.94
